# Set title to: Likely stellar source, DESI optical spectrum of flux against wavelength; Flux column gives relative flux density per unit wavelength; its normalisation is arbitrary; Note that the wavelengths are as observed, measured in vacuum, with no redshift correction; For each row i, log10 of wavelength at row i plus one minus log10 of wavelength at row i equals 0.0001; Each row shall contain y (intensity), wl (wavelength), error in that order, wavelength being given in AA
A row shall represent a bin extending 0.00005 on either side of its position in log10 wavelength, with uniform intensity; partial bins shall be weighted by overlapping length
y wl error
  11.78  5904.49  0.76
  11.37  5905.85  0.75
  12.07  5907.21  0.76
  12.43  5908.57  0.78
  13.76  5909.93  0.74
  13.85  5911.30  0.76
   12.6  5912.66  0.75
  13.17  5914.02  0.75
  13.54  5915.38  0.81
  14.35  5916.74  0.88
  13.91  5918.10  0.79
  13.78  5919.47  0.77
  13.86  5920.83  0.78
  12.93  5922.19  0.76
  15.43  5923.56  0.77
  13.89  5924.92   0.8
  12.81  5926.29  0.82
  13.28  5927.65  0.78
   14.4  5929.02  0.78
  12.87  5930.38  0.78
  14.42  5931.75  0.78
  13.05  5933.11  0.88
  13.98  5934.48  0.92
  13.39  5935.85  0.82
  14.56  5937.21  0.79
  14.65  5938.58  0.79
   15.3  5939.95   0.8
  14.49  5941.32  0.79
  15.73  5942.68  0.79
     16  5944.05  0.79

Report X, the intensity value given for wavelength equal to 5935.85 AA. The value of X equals 13.39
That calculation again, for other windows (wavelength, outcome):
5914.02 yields 13.17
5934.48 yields 13.98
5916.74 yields 14.35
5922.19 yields 12.93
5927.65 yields 13.28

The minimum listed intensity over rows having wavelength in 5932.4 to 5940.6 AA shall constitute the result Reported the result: 13.05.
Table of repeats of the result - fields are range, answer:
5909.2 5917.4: 12.6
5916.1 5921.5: 13.78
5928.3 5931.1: 12.87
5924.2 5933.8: 12.81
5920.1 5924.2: 12.93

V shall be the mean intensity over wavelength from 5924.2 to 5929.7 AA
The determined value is 13.6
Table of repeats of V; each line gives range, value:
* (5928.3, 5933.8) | 13.7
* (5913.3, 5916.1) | 13.4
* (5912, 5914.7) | 12.9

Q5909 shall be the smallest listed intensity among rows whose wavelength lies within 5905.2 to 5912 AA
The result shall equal 11.37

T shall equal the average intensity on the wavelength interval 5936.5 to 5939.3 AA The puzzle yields 14.6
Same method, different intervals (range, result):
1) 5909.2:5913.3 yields 13.4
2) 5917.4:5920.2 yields 13.8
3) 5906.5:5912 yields 13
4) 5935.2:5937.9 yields 14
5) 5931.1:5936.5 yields 13.7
